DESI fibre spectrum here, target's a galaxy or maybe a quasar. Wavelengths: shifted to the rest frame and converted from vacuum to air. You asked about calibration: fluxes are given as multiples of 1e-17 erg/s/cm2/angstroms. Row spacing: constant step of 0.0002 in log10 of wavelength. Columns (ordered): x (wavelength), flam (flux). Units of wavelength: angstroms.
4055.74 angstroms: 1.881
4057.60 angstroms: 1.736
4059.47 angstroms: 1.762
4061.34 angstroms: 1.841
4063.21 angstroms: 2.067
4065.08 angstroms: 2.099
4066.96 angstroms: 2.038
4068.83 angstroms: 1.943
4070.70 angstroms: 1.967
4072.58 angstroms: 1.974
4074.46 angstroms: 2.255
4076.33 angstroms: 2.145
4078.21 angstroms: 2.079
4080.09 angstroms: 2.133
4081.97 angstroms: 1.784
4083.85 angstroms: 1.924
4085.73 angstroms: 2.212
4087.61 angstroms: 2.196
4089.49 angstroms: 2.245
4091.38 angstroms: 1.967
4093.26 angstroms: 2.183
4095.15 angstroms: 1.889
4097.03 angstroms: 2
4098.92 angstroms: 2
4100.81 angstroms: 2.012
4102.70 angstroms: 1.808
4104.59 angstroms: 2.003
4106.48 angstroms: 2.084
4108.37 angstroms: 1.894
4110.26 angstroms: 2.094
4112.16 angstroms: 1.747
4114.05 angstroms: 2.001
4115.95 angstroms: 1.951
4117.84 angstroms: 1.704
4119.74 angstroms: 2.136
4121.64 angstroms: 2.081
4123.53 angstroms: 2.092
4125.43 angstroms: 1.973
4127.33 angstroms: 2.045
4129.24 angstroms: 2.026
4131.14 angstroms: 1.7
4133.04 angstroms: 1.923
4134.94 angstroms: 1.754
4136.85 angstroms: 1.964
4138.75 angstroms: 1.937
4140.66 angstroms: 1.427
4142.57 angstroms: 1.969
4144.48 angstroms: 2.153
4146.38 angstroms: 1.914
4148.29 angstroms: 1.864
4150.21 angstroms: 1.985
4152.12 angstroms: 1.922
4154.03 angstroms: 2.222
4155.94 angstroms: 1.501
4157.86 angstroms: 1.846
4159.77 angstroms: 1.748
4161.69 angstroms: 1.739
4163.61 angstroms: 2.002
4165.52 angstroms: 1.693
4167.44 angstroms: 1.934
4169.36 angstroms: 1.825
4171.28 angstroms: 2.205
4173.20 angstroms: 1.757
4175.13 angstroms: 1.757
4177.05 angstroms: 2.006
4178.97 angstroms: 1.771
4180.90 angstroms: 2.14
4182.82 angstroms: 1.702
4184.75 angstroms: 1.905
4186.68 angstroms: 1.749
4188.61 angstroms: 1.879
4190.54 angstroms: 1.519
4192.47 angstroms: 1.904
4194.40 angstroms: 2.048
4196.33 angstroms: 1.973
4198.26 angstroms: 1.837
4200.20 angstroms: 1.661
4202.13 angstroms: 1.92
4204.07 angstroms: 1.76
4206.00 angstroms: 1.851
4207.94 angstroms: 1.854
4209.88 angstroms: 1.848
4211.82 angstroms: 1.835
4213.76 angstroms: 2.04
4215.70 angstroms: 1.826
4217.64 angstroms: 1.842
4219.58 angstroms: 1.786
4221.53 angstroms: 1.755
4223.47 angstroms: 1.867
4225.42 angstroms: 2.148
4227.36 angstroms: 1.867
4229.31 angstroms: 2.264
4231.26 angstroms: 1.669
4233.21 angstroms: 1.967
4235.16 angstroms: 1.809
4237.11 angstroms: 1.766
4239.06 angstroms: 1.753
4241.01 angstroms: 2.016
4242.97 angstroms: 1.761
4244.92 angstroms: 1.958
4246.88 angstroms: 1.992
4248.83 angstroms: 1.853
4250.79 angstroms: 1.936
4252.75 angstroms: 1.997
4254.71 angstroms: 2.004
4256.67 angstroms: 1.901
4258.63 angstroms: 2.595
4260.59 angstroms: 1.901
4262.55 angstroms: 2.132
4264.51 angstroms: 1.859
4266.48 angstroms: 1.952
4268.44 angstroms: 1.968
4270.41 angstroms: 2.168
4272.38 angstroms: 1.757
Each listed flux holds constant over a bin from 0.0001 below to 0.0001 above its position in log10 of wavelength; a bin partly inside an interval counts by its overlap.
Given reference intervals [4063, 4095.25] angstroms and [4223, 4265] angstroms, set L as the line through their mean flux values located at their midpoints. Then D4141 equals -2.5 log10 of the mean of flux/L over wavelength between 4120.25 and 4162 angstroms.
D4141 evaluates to 0.07 mag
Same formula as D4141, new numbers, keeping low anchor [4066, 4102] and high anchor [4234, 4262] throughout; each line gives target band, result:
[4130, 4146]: 0.09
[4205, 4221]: 0.06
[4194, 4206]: 0.07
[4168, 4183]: 0.05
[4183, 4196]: 0.09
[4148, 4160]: 0.07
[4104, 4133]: 0.03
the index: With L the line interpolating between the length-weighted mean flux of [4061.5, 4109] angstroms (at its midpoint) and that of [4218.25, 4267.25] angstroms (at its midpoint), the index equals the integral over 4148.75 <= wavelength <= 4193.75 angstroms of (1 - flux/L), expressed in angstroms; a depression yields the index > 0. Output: 2.82 angstroms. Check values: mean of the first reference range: 2.03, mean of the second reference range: 1.94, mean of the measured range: 1.86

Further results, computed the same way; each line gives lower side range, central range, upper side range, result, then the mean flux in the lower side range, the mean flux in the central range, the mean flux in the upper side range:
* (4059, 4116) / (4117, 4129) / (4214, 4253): -0.2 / 2.01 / 2.01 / 1.89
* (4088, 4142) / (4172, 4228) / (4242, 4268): 3.3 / 1.95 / 1.86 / 1.99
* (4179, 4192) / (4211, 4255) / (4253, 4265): 1.8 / 1.81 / 1.9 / 2.07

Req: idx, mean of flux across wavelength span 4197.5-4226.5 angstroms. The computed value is 1.86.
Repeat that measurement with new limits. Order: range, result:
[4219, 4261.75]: 1.94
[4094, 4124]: 1.97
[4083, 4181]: 1.94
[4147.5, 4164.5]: 1.87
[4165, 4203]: 1.86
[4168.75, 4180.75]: 1.91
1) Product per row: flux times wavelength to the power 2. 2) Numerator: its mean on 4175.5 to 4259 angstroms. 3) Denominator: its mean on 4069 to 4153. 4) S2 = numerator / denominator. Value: 1.0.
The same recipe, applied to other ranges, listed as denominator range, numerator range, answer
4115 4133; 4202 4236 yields 1.00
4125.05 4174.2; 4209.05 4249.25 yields 1.04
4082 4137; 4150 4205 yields 0.97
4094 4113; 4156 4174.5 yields 0.97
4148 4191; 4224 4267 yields 1.09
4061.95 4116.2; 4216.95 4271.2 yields 1.04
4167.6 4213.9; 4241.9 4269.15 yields 1.10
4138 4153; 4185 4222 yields 1.00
